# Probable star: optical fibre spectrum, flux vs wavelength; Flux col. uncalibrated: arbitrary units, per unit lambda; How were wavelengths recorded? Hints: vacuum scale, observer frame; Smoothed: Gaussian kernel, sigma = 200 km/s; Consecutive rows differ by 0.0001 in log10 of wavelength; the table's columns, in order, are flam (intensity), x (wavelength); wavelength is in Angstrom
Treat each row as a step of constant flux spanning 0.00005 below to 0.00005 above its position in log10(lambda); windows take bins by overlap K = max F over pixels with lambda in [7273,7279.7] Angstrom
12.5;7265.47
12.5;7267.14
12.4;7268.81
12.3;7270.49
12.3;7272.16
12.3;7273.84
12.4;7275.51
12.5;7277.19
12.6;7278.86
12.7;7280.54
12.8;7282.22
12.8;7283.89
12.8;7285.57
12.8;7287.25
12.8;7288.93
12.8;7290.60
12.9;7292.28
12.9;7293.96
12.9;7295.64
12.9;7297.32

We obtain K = 12.6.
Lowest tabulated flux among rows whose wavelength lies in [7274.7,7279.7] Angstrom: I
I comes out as 12.4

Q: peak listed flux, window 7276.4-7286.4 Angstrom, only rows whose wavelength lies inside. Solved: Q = 12.8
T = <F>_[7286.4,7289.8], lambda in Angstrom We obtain 12.8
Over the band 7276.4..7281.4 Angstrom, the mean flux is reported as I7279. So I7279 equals 12.6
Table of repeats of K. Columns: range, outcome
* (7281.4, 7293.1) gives 12.9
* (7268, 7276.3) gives 12.4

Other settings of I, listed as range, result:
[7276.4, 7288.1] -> 12.5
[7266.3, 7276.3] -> 12.3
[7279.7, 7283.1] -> 12.7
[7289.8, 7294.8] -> 12.8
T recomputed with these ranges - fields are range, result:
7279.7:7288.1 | 12.8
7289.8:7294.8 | 12.9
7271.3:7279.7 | 12.4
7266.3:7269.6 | 12.5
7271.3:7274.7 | 12.3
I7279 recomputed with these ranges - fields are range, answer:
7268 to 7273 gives 12.3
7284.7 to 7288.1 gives 12.8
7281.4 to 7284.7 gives 12.8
